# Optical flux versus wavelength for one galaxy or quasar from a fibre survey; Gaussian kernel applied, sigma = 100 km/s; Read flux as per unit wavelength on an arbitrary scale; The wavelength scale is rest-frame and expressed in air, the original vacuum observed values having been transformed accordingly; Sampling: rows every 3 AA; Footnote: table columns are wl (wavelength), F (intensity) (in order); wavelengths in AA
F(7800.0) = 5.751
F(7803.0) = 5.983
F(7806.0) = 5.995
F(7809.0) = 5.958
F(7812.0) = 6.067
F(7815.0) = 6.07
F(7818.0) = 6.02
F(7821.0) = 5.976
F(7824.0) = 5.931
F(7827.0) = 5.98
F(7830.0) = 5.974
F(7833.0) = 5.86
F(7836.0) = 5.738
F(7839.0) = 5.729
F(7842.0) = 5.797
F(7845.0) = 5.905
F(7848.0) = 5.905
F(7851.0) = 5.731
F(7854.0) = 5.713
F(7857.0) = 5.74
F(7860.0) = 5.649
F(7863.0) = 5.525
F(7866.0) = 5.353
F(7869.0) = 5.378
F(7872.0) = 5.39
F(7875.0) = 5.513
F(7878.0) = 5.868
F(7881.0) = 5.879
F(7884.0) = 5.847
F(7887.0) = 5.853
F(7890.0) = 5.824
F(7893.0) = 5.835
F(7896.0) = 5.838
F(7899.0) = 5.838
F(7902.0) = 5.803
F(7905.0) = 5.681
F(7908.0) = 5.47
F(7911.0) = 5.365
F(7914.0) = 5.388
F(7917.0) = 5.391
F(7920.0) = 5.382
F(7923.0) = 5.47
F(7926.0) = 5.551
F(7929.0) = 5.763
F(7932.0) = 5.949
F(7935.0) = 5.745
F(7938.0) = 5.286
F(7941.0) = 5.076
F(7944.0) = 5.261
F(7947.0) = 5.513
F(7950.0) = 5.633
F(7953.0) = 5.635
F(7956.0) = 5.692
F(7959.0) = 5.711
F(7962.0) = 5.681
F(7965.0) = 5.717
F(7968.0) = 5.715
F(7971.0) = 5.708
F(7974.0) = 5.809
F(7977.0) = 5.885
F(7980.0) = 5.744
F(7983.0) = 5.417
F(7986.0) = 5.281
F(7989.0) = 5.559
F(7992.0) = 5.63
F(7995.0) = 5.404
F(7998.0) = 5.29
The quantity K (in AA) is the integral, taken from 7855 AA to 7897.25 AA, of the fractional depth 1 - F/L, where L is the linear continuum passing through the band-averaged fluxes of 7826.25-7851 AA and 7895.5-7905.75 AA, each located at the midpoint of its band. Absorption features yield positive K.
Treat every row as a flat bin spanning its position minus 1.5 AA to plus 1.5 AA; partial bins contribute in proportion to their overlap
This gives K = 1.00 AA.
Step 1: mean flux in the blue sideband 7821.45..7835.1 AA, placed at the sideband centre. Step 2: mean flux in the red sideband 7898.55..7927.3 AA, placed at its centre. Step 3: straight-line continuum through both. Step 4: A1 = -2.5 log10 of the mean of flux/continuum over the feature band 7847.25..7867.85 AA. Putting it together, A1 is 0.027 mag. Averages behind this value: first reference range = 5.93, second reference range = 5.52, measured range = 5.65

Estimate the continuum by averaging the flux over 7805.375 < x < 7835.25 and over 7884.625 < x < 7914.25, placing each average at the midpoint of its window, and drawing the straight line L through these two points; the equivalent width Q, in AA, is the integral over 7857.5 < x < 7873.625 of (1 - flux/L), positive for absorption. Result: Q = 1.0 AA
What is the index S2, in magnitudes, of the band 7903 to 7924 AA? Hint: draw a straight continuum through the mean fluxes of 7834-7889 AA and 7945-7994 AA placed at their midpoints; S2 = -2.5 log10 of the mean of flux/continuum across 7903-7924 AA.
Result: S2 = 0.041 mag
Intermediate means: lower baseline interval 5.7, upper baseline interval 5.64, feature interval 5.46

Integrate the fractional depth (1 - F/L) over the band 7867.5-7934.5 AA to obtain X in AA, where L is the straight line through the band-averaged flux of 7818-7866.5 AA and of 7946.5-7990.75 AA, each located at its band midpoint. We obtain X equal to 0.9 AA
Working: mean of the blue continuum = 5.8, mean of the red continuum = 5.65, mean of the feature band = 5.65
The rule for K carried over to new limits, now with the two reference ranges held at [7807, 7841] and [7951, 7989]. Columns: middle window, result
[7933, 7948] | 0.9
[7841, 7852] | 0.1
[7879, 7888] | -0.1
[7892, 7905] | 0.0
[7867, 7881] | 0.7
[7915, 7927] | 0.7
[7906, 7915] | 0.5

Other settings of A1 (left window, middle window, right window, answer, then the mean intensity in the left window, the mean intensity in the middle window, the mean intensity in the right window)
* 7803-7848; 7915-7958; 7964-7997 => 0.03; 5.93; 5.53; 5.62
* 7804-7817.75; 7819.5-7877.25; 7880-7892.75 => 0.04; 6.02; 5.73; 5.85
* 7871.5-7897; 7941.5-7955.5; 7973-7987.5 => 0.03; 5.77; 5.49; 5.62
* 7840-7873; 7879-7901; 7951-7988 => -0.04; 5.65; 5.84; 5.66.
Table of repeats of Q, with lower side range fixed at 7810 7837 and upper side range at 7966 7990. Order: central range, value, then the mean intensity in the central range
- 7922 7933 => 0.1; 5.68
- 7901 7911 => 0.3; 5.6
